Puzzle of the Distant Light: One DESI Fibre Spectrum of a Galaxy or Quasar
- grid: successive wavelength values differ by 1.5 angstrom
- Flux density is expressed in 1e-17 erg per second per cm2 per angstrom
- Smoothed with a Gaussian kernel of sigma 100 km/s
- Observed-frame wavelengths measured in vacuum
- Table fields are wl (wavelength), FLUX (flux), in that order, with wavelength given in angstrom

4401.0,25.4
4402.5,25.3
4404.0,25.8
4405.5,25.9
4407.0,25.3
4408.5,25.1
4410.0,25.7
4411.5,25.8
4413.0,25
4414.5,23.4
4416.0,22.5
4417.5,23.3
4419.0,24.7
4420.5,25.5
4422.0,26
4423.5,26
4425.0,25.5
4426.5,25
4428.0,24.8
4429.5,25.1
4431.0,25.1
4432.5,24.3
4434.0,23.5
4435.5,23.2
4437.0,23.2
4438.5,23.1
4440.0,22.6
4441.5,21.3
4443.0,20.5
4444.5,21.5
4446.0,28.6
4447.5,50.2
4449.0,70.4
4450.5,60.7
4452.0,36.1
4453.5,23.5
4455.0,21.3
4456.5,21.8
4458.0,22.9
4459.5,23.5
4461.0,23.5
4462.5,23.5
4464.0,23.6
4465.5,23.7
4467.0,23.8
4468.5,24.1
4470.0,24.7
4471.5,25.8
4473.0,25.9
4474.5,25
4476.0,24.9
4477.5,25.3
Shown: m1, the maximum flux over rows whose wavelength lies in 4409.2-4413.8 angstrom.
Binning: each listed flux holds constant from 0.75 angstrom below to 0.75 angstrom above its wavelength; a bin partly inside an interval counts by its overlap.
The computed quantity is 25.8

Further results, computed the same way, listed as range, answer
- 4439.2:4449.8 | 70.4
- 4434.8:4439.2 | 23.2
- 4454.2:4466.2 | 23.7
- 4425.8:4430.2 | 25.1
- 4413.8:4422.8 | 26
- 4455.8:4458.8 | 22.9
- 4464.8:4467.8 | 23.8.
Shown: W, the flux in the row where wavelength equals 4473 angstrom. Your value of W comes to 25.9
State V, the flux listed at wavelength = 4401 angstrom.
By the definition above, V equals 25.4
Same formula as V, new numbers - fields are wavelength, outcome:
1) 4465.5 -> 23.7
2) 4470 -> 24.7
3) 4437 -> 23.2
